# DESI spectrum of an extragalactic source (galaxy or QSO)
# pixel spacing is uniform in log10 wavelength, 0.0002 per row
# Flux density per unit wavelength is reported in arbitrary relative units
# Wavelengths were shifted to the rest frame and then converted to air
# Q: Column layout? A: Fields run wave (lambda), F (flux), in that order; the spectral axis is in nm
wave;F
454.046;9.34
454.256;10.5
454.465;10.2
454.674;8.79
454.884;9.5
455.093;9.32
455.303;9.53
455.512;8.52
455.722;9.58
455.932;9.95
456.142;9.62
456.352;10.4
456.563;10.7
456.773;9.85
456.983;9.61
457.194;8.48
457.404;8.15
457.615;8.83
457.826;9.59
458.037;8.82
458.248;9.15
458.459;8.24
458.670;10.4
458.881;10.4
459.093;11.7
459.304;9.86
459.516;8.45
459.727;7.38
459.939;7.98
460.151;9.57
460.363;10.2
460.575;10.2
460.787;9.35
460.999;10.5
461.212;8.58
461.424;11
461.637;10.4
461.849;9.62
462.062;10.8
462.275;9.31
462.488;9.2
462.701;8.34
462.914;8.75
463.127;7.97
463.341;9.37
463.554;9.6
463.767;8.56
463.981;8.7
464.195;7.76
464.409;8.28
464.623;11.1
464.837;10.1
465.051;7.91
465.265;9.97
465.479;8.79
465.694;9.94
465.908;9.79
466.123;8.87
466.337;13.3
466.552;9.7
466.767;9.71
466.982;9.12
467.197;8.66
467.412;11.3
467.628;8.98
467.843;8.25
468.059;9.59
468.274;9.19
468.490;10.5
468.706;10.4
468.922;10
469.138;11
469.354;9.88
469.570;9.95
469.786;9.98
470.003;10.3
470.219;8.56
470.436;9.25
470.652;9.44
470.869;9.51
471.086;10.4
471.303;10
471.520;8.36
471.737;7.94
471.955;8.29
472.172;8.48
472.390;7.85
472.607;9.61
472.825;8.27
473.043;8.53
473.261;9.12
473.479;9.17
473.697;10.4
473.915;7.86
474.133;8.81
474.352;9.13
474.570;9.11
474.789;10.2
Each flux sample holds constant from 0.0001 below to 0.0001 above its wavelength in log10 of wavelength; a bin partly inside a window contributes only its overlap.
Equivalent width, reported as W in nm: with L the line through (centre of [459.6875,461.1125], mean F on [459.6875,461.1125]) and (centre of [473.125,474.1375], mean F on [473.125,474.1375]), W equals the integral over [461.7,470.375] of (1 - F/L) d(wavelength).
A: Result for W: -0.25 nm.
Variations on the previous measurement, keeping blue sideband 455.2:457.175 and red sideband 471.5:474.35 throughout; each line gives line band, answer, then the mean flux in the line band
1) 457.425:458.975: 0.049 nm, 9.27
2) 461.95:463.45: 0.032 nm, 9.11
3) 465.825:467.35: -0.143 nm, 9.92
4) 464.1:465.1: 0.009 nm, 9.11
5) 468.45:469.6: -0.177 nm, 10.3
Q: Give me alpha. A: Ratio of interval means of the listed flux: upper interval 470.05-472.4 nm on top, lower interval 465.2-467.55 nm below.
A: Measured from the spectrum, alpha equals 0.9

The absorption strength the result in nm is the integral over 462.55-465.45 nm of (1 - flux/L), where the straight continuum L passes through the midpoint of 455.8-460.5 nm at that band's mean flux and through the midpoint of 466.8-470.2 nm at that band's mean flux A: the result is 0.20 nm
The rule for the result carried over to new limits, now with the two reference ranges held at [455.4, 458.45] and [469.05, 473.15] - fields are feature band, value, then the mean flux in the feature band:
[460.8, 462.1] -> -0.105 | 10.1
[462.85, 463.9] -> 0.050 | 8.85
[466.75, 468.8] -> -0.067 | 9.56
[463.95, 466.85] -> -0.098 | 9.59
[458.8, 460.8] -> -0.040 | 9.5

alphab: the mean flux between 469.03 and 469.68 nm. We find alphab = 10.3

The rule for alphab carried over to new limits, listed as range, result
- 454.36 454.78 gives 9.5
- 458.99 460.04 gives 9.08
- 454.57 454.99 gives 9.15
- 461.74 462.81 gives 9.46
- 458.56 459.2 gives 10.8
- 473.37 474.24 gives 9.07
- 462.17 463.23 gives 8.72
